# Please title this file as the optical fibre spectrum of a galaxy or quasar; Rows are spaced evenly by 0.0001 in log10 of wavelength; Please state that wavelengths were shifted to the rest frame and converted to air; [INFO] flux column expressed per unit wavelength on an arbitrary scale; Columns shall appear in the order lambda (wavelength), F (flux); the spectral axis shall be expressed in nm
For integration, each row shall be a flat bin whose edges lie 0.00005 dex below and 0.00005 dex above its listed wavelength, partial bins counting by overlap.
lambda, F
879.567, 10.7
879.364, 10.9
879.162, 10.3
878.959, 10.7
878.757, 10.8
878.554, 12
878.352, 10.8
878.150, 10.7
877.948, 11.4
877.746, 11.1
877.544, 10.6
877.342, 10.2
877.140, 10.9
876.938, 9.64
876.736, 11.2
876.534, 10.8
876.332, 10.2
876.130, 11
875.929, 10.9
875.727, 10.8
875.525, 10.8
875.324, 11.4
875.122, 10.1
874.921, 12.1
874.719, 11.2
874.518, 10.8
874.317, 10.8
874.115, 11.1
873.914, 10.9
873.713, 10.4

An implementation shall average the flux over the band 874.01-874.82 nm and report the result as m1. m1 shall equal 11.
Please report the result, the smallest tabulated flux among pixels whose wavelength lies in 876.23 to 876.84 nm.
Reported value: 10.2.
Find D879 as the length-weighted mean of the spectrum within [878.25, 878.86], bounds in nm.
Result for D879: 11.2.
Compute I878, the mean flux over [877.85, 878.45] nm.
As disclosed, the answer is 11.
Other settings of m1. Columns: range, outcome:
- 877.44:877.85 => 10.9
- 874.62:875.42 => 11.2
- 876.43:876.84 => 11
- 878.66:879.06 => 10.8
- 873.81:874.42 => 10.9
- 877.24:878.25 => 10.8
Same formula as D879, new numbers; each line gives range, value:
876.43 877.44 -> 10.5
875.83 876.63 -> 10.7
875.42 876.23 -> 10.9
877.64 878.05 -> 11.3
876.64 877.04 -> 10.4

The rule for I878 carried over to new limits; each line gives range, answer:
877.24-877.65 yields 10.4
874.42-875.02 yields 11.4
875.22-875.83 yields 11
